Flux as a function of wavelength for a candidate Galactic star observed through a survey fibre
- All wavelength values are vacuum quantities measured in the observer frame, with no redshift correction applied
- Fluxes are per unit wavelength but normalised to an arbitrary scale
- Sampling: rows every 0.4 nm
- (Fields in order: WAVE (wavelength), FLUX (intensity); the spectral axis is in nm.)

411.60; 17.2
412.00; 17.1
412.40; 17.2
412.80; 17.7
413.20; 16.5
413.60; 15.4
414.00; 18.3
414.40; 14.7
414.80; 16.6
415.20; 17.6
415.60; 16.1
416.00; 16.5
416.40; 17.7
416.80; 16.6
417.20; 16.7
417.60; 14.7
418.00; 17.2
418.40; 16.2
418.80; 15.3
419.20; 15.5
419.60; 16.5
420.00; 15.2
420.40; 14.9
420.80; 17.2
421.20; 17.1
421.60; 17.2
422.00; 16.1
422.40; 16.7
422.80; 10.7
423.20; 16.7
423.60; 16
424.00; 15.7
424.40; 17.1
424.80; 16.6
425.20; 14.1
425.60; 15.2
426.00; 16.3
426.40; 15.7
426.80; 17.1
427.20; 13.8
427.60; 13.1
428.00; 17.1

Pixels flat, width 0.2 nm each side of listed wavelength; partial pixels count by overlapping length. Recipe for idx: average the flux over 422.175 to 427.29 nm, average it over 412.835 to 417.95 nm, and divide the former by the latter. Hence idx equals 0.94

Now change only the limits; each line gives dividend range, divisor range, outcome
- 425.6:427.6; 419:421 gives 0.97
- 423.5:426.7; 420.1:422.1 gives 0.96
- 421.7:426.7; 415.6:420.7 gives 0.97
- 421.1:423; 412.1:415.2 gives 0.93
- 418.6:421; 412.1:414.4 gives 0.94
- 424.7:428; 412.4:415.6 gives 0.92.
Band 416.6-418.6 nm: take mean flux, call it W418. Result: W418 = 16.3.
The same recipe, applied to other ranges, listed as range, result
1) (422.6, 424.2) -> 14.8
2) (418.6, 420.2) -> 15.6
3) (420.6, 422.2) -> 16.9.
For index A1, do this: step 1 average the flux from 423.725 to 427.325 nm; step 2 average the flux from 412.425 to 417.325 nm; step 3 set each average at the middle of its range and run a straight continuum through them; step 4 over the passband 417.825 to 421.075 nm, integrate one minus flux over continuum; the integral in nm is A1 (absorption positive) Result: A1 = 0.059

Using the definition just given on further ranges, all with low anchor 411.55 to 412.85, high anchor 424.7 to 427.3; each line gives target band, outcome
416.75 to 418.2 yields 0.030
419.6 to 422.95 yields 0.081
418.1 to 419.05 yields 0.034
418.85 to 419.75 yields 0.030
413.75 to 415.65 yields 0.032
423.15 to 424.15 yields -0.013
